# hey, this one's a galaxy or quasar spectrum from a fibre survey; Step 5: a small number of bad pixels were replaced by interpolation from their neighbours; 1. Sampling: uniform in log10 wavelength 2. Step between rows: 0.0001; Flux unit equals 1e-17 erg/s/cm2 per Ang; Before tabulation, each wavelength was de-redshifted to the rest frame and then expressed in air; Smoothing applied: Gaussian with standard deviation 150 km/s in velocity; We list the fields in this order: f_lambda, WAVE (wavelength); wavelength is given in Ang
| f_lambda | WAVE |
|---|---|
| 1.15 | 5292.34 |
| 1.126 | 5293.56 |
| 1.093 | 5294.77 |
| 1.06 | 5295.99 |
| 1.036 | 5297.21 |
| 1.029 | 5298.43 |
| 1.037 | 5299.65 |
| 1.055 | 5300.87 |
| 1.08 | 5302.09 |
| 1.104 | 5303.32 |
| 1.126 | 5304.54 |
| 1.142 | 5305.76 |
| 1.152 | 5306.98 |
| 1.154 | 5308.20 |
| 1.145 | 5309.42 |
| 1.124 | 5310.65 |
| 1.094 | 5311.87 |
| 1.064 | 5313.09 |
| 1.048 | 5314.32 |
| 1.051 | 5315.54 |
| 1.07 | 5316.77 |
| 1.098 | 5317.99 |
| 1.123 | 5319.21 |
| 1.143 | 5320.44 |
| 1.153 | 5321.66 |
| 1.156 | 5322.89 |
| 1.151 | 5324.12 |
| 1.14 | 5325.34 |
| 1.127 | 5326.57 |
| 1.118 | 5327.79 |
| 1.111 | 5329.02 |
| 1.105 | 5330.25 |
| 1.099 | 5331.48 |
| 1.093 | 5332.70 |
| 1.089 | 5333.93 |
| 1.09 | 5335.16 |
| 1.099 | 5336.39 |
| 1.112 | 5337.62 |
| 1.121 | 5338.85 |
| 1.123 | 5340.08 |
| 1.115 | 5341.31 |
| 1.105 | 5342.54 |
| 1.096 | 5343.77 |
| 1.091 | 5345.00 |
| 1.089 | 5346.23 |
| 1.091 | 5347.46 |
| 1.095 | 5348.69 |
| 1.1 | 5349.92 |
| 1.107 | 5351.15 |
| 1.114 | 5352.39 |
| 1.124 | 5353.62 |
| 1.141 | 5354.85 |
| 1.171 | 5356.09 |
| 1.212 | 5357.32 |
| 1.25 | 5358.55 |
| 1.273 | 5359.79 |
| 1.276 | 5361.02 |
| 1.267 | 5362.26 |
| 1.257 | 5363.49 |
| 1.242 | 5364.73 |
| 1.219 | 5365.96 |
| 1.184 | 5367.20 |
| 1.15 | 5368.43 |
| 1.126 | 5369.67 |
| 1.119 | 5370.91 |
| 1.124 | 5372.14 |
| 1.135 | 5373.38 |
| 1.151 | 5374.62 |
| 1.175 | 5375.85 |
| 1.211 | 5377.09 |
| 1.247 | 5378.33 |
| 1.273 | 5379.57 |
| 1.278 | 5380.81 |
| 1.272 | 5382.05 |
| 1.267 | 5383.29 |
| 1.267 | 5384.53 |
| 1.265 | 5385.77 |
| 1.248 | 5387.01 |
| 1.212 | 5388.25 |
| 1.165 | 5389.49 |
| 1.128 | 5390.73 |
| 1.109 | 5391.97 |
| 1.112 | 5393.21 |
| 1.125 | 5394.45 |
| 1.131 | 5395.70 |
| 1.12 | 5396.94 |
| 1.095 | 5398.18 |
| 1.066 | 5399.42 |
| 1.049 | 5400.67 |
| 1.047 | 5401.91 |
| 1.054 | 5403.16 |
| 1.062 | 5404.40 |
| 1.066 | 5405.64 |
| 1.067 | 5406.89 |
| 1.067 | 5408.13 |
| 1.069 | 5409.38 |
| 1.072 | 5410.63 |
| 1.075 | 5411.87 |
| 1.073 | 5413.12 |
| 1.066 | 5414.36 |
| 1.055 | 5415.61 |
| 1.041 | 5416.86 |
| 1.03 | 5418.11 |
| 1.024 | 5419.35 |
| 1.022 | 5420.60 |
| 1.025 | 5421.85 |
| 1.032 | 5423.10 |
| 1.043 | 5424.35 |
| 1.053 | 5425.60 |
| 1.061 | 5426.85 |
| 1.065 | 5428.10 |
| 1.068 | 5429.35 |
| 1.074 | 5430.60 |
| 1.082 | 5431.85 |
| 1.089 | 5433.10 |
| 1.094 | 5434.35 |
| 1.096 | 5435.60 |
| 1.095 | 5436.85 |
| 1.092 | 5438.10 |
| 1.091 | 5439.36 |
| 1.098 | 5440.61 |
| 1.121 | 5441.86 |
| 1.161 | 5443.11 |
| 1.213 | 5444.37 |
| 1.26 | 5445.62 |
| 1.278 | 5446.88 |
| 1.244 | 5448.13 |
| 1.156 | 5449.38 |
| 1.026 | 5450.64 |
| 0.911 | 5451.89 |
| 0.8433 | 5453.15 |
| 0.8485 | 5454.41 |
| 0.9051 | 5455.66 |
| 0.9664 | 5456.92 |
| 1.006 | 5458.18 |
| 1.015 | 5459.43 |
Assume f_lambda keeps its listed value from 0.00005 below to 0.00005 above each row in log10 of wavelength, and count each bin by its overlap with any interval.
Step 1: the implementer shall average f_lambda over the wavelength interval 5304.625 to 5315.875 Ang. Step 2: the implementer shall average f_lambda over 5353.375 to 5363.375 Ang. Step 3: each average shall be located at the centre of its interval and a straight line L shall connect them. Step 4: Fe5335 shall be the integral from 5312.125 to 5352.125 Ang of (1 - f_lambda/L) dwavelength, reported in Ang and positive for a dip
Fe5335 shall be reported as 1.9 Ang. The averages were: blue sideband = 1.11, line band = 1.11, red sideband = 1.22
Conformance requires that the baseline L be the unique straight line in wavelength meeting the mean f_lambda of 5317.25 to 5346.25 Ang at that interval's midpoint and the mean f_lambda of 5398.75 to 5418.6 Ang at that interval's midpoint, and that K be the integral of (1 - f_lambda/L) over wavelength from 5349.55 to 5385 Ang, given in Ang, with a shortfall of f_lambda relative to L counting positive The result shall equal -3.5 Ang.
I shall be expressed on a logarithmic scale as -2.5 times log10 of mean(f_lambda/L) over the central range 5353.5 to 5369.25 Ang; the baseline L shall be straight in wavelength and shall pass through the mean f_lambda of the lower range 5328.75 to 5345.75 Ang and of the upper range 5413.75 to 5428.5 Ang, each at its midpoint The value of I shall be -0.12 mag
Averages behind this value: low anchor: 1.1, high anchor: 1.04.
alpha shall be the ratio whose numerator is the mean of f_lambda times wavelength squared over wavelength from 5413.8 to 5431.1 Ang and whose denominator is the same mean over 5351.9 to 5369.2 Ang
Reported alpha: 0.9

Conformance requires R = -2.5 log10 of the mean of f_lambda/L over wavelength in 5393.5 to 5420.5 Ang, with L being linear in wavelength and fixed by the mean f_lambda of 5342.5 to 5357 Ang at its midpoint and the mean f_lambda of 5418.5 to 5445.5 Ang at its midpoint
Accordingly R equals 0.02 mag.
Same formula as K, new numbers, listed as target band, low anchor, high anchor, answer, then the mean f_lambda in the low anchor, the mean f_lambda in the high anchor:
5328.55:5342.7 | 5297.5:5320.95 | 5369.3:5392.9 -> 0.4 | 1.1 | 1.2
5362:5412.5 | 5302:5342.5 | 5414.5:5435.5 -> -3.7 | 1.11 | 1.05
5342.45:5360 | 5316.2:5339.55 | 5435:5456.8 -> -0.4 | 1.12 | 1.08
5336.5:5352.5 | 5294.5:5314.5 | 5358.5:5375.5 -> 0.7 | 1.09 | 1.2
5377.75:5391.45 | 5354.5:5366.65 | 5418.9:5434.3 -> -0.8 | 1.23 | 1.05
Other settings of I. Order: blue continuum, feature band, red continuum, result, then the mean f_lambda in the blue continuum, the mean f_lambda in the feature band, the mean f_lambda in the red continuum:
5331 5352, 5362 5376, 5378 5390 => 0.02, 1.1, 1.18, 1.25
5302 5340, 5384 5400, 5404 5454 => -0.07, 1.11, 1.16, 1.08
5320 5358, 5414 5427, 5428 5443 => 0.06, 1.12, 1.04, 1.09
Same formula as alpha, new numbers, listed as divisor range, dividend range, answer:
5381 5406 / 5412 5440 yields 0.94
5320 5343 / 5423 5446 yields 1.02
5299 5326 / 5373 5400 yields 1.10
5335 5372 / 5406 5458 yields 0.95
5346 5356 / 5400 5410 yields 0.97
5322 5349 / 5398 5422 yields 0.98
